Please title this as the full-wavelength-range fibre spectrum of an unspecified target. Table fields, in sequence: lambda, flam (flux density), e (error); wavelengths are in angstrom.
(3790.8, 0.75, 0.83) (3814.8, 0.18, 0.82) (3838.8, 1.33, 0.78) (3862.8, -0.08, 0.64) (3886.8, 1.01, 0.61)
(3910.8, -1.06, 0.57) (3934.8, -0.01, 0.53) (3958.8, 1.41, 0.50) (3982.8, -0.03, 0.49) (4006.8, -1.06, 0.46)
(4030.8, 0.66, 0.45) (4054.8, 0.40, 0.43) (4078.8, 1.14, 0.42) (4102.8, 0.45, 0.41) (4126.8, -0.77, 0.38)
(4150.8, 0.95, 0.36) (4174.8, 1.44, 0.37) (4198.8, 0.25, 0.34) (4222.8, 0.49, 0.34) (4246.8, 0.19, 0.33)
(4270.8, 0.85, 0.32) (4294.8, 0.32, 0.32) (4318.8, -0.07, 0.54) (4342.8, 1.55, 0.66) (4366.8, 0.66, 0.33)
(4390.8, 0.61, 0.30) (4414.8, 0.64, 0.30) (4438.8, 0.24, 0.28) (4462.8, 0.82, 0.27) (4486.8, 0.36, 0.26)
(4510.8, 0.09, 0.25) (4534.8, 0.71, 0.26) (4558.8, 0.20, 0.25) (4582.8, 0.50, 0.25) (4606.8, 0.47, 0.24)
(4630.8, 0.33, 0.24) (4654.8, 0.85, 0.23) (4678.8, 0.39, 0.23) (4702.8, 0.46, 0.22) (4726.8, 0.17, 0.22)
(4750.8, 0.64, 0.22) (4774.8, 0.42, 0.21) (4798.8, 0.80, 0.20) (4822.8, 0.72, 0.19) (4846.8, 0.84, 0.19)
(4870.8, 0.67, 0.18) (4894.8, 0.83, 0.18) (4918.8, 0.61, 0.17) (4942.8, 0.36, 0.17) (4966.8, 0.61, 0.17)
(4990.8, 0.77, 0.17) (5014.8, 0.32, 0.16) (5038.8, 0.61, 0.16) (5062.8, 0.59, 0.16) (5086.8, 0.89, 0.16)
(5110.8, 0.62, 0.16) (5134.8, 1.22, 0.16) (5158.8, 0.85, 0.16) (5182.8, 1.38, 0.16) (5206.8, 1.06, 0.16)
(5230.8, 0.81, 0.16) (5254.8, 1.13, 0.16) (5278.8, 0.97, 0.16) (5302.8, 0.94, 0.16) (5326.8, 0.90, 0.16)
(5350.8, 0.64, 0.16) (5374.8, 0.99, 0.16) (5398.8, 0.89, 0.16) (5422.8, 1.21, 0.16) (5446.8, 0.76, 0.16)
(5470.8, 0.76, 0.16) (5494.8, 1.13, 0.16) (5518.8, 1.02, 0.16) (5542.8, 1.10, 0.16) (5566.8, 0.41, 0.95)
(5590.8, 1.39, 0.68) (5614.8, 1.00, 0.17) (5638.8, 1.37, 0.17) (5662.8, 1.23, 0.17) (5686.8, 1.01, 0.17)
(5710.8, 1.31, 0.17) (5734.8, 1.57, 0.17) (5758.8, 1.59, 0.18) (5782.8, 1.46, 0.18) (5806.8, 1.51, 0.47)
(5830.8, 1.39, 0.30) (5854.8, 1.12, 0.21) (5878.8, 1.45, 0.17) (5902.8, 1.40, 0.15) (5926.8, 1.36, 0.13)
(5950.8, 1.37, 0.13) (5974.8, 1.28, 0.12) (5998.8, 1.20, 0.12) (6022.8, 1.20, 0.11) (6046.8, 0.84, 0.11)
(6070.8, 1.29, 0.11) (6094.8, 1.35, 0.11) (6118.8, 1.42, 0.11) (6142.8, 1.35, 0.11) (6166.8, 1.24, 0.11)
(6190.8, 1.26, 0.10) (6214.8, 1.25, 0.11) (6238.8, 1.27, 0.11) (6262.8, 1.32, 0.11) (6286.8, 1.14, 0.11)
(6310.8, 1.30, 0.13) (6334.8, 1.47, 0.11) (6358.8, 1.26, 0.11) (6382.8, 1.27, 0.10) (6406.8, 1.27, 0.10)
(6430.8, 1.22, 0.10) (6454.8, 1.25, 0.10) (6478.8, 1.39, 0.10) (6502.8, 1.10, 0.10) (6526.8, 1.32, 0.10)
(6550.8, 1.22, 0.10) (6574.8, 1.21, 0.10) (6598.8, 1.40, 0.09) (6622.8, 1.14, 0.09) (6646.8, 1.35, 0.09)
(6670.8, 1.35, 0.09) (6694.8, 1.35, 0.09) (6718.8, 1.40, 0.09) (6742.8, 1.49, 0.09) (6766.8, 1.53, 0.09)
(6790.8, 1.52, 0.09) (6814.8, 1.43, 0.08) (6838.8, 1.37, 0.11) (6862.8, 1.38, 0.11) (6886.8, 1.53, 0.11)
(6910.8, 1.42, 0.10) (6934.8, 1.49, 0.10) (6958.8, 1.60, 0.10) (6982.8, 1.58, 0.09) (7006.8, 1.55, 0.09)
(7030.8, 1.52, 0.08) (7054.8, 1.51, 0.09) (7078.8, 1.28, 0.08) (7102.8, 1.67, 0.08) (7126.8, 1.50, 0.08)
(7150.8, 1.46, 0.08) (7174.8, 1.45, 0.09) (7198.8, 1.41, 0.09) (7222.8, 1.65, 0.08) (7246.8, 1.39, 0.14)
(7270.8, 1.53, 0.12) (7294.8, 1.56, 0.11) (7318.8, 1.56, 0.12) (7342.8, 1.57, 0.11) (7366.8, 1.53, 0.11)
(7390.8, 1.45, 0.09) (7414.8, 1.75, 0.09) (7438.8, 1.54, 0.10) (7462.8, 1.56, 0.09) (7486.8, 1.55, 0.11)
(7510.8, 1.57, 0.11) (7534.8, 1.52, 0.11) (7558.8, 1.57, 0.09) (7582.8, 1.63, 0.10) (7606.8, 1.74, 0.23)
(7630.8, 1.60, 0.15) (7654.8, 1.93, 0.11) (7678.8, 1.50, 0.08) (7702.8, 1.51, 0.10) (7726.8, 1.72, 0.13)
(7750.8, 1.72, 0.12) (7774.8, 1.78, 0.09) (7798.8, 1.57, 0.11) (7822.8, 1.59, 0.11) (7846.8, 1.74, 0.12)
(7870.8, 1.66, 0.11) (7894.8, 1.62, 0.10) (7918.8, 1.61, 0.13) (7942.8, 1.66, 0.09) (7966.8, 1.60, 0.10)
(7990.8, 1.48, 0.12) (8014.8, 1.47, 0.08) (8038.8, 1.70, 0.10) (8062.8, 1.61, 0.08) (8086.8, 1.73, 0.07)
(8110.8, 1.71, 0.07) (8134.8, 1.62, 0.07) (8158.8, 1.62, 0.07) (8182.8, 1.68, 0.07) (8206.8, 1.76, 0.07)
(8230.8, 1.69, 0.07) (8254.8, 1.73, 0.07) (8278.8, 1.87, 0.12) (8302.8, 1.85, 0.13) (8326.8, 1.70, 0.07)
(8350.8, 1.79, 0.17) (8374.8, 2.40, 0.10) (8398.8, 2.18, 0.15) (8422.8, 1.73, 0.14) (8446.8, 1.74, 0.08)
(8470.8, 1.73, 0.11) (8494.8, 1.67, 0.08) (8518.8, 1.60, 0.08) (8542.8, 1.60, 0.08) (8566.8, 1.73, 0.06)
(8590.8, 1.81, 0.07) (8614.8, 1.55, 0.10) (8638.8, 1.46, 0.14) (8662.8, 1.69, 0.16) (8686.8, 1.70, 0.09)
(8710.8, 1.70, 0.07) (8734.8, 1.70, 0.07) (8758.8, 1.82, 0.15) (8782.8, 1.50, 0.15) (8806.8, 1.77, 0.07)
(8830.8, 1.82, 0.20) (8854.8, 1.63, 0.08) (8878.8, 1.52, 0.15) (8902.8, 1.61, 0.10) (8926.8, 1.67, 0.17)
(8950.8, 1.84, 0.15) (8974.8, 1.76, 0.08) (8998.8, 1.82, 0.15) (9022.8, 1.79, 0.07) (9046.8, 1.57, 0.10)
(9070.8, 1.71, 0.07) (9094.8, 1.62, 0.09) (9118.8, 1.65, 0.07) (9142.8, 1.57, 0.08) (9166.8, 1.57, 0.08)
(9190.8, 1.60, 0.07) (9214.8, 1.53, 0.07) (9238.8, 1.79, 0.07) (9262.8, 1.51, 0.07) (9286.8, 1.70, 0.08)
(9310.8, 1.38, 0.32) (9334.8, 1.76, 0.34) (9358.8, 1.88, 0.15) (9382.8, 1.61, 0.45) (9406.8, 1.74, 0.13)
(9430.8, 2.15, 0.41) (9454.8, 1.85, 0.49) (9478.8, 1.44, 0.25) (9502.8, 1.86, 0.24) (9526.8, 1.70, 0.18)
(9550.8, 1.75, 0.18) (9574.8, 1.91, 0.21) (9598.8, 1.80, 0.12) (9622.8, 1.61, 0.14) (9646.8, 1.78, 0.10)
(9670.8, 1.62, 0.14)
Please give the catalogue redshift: 0.276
